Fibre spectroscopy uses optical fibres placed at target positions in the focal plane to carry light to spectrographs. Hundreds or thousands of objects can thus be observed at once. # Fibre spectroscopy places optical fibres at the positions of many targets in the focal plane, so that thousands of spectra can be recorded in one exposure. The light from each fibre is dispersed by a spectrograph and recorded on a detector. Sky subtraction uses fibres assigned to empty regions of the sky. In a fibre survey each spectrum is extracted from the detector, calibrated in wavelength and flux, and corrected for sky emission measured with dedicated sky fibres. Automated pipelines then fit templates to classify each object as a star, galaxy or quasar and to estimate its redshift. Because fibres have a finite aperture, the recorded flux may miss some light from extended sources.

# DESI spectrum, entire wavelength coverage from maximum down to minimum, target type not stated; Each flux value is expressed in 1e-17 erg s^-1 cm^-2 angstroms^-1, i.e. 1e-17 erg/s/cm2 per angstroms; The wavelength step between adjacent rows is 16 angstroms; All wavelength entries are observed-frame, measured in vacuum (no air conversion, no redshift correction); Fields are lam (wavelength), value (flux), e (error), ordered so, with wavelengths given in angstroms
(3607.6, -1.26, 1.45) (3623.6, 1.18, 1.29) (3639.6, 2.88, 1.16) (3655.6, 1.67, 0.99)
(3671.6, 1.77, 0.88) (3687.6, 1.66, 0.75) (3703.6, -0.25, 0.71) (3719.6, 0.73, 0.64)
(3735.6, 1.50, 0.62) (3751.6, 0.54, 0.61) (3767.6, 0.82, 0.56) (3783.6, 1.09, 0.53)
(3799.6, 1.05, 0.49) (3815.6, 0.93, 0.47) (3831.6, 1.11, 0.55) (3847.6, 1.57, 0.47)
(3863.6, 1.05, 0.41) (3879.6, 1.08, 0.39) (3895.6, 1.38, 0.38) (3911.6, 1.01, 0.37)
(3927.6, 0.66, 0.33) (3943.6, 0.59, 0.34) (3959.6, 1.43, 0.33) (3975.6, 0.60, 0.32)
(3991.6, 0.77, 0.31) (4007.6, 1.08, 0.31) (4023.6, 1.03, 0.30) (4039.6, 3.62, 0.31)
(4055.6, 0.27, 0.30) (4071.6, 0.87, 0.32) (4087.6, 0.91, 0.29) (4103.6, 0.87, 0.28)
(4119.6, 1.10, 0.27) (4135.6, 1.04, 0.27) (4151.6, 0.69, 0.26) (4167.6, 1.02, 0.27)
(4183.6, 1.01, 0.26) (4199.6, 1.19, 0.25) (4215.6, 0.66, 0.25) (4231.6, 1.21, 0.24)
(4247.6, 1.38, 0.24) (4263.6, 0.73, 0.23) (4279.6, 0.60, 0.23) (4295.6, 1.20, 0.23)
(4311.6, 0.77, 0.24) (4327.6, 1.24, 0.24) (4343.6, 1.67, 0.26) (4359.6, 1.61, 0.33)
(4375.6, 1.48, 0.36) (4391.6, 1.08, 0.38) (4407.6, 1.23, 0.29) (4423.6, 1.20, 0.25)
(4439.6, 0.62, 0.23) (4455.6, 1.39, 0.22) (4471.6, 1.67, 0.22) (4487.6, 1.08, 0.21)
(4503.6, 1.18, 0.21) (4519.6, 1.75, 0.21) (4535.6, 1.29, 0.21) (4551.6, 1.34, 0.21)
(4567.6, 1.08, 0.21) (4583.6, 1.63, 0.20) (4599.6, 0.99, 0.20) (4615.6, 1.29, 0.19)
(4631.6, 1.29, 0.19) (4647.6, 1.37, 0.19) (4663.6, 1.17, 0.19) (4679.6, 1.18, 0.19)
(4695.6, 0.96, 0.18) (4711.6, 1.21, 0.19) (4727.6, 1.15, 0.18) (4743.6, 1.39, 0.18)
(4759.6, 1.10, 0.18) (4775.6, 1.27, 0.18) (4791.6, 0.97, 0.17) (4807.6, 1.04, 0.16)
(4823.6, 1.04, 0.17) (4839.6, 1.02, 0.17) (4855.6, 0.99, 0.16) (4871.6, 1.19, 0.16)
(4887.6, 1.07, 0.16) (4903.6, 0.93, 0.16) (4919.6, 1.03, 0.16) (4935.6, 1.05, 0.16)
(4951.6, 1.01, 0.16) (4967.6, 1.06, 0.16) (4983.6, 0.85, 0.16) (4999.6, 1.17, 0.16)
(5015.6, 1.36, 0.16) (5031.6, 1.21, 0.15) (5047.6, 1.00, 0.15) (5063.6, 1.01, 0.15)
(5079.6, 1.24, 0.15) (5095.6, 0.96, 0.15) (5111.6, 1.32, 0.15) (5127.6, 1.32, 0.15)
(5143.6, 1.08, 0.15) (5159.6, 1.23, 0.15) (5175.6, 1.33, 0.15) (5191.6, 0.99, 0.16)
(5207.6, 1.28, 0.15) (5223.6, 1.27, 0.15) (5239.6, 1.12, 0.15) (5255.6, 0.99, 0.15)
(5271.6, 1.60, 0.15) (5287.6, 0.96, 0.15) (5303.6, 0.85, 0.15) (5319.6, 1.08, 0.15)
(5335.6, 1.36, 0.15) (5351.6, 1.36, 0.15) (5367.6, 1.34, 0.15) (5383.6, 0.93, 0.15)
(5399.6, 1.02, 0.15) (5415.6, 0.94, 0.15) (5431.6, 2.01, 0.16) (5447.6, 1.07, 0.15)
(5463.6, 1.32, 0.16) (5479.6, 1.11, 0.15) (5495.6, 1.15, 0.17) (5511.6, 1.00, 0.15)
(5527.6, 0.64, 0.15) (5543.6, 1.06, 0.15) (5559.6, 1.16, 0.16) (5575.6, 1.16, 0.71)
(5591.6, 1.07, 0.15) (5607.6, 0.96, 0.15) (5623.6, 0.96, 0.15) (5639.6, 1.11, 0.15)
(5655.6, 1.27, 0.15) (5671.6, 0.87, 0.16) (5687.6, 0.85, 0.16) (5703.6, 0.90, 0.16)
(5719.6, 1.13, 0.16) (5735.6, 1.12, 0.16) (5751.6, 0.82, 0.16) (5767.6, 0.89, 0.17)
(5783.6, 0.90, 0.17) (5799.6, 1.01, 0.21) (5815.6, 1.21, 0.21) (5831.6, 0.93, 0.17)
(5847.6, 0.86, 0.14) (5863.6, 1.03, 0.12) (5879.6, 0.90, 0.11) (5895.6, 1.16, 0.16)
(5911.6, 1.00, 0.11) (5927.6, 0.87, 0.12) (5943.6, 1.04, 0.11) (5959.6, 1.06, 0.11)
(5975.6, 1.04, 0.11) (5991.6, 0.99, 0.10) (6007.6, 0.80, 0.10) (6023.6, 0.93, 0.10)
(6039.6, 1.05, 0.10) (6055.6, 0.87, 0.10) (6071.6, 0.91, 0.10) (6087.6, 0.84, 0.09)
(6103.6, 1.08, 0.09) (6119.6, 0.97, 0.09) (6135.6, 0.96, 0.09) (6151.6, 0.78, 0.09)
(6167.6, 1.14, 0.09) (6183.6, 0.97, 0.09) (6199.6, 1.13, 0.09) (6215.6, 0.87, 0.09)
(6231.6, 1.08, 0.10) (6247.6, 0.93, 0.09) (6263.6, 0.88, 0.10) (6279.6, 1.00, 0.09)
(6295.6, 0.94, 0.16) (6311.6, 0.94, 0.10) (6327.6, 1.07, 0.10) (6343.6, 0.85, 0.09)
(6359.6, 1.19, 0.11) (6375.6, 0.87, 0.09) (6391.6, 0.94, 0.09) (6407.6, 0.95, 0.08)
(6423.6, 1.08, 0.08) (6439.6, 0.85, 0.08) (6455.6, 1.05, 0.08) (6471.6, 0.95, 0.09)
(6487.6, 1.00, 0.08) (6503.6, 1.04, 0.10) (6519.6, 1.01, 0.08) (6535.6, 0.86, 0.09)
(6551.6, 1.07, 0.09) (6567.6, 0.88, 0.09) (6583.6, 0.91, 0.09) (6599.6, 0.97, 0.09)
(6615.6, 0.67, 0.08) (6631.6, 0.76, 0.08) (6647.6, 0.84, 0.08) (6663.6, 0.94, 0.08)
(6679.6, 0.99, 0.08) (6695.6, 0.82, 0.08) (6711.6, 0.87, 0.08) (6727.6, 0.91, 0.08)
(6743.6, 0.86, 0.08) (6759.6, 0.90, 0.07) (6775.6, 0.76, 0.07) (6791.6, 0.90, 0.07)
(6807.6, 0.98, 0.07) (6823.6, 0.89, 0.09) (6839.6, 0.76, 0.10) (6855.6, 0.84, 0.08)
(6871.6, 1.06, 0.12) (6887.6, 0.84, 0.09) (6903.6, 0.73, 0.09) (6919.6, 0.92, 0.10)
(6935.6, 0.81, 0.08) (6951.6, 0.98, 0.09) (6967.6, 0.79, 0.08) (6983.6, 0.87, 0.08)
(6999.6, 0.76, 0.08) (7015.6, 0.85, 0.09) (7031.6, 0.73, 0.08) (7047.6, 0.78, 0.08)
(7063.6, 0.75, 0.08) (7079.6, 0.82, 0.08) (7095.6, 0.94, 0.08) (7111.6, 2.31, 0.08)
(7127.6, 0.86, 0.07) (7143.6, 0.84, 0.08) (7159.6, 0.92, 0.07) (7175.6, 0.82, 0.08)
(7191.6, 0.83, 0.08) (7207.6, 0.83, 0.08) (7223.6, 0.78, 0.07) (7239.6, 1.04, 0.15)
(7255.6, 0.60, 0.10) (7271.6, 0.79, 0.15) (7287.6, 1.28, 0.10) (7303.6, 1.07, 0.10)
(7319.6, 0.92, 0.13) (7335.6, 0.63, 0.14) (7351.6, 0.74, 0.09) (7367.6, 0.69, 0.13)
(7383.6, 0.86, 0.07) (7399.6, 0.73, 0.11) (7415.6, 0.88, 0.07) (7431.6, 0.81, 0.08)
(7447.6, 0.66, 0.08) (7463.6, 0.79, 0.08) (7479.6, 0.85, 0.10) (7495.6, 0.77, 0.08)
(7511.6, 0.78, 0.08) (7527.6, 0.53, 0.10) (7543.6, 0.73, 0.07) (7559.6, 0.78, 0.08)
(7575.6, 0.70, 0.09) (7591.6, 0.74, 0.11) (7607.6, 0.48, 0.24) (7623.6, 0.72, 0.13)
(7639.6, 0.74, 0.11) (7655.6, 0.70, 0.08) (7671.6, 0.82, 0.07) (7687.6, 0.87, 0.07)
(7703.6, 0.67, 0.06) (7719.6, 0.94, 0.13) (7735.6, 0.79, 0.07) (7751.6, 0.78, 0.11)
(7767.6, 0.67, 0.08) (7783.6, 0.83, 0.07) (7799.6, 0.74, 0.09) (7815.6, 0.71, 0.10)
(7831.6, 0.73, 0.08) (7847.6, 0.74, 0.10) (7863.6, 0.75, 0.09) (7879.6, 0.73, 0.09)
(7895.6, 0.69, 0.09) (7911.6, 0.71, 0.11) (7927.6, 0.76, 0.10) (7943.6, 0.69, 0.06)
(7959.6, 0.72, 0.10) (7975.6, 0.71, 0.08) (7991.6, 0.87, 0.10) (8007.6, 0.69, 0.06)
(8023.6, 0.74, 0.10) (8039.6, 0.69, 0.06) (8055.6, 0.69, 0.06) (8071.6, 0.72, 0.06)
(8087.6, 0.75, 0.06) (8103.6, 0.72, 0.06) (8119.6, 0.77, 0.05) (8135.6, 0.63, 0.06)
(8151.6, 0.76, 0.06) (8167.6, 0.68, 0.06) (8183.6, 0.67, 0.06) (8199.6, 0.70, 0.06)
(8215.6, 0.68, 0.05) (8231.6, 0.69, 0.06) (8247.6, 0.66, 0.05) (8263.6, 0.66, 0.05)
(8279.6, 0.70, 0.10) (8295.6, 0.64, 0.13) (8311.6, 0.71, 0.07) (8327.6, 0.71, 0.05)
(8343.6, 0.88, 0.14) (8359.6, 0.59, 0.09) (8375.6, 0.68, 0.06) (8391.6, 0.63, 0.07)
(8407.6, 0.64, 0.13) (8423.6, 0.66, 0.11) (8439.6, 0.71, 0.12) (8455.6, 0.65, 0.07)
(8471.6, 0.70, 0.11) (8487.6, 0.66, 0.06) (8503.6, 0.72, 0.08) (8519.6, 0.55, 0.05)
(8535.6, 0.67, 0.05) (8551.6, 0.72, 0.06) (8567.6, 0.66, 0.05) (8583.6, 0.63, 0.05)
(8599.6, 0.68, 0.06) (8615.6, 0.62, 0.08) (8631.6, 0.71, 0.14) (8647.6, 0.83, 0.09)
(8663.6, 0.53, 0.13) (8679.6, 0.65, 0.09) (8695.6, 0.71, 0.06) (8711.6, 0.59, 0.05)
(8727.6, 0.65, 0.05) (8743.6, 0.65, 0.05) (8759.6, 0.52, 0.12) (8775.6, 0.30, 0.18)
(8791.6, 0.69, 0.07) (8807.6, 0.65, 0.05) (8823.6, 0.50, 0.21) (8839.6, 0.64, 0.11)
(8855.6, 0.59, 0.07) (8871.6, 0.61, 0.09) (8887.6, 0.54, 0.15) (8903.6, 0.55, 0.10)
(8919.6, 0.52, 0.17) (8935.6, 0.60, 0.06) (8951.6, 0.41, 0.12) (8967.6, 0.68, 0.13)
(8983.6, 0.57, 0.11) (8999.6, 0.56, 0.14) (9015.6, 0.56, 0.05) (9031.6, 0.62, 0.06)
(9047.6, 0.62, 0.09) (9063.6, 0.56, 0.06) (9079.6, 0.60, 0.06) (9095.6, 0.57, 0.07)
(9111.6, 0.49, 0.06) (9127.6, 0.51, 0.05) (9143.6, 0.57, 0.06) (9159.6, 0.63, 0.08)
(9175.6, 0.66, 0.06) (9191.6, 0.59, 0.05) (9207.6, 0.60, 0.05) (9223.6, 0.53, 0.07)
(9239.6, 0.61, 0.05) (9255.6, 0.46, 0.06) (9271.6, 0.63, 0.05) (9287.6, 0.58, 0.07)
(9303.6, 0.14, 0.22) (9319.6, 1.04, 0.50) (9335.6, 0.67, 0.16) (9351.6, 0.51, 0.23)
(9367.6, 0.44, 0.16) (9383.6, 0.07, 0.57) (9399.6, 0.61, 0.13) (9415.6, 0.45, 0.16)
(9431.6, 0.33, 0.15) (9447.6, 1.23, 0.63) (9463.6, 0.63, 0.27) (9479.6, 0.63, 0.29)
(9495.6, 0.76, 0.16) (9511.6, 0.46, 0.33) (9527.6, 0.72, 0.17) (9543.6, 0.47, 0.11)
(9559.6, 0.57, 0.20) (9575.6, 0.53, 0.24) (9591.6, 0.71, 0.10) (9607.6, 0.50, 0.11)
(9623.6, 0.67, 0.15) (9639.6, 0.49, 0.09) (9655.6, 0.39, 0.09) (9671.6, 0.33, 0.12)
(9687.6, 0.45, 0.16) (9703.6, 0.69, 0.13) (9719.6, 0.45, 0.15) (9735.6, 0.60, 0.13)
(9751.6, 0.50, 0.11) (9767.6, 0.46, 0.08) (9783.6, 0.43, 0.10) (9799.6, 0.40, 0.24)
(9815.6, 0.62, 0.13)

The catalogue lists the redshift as 0.08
